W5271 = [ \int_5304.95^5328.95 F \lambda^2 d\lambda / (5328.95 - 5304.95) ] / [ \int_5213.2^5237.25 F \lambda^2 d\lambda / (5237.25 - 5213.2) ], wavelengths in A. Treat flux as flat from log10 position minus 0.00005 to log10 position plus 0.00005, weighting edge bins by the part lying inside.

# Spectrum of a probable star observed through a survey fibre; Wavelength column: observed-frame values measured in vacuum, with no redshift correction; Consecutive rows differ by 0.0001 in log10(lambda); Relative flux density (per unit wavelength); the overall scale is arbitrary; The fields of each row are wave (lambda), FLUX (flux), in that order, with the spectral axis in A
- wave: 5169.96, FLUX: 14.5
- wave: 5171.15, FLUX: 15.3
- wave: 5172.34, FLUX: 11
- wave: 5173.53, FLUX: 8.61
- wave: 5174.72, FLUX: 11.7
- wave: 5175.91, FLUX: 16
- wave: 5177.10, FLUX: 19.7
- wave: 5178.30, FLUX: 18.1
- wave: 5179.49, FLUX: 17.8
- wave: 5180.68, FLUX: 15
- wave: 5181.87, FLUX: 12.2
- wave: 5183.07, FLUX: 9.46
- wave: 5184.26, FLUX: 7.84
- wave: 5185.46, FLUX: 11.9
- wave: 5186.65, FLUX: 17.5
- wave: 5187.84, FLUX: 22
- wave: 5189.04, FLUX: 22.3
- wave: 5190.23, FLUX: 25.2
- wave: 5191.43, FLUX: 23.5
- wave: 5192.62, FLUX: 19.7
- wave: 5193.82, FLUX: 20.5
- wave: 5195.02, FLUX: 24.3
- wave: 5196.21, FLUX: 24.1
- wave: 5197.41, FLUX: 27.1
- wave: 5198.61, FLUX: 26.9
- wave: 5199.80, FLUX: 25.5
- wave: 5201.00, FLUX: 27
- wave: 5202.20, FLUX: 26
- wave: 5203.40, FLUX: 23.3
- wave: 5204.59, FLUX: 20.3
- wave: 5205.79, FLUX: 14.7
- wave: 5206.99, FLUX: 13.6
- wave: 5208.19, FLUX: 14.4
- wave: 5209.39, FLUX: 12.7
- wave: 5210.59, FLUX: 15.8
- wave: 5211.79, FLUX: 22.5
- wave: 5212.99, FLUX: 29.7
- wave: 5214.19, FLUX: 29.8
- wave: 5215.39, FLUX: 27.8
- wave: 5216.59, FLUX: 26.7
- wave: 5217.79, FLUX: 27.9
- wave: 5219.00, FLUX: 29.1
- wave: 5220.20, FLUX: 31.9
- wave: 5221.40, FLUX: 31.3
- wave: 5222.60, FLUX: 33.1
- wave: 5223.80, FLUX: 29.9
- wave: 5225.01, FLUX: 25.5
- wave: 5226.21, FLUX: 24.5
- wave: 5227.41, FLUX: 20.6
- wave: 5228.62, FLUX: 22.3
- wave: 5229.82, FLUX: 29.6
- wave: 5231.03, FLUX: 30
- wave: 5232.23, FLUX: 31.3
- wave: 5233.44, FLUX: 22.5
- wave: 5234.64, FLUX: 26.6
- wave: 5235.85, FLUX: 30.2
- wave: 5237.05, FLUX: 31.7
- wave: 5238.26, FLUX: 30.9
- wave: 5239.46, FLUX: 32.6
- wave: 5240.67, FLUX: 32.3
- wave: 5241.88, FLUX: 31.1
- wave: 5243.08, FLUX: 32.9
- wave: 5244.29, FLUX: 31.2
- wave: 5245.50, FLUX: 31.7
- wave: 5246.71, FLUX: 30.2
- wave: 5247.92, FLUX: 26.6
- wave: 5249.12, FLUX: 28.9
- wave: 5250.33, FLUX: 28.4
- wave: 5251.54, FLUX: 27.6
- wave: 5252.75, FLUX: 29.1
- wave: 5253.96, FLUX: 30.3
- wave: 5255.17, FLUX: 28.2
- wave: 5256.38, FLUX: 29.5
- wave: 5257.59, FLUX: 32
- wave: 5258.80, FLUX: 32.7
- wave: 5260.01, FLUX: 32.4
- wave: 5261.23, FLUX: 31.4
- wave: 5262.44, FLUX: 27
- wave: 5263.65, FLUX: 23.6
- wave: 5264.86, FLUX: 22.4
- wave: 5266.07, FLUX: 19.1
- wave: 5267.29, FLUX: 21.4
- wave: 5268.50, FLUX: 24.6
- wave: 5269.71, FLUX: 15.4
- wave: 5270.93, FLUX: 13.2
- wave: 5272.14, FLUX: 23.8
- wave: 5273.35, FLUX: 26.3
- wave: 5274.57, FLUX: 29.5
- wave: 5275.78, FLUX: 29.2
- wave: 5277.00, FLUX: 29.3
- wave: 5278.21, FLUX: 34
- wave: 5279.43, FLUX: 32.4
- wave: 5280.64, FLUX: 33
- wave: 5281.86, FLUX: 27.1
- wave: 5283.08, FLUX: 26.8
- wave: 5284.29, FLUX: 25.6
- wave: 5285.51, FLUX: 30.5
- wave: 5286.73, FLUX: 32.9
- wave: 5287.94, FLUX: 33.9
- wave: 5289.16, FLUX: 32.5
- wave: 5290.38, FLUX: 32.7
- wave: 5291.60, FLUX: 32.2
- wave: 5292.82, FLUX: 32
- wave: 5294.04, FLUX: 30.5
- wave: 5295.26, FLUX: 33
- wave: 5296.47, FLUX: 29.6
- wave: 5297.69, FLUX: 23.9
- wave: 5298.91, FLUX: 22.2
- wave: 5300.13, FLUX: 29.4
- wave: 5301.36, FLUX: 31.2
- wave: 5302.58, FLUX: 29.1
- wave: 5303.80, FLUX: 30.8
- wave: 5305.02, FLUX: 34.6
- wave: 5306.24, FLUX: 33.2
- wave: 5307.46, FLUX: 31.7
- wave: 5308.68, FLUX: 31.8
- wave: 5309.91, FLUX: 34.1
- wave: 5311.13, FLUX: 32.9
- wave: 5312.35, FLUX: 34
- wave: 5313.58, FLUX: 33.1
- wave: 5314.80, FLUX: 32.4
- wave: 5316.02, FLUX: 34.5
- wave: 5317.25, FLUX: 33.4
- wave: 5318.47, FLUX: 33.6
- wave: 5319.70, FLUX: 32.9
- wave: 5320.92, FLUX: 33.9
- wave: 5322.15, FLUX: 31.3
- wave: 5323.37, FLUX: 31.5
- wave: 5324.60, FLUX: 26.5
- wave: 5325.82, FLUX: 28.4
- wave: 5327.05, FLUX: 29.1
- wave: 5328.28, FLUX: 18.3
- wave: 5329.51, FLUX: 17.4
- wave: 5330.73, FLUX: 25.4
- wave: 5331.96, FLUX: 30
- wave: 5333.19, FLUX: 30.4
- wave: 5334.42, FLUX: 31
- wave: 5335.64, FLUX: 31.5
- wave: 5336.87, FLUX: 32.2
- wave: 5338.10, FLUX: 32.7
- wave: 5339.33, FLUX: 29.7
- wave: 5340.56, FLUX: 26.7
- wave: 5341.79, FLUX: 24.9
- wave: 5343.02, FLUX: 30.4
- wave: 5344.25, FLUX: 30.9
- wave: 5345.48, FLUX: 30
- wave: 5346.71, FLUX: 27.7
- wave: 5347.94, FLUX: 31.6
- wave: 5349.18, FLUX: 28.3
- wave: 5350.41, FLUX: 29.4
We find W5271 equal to 1.16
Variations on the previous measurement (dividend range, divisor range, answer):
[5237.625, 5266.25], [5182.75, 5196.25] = 1.58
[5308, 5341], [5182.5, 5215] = 1.54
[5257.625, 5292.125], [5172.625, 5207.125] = 1.50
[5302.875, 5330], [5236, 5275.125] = 1.14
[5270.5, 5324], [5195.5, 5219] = 1.37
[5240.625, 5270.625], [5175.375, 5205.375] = 1.41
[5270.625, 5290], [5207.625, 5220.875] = 1.22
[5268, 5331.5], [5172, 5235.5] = 1.39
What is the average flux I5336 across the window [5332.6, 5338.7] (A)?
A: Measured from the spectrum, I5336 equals 31.6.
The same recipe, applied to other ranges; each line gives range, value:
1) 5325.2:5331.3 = 23.7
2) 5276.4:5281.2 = 32.2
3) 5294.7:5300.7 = 27.6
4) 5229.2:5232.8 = 30.3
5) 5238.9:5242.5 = 32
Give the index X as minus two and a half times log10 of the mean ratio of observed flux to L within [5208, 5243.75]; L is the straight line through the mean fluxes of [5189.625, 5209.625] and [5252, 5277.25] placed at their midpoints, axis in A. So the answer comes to -0.16 mag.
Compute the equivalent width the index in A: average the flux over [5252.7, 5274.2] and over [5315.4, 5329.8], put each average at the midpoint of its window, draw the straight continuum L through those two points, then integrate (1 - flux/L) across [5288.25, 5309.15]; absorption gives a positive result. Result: -2.04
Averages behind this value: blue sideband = 25.6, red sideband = 29.5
